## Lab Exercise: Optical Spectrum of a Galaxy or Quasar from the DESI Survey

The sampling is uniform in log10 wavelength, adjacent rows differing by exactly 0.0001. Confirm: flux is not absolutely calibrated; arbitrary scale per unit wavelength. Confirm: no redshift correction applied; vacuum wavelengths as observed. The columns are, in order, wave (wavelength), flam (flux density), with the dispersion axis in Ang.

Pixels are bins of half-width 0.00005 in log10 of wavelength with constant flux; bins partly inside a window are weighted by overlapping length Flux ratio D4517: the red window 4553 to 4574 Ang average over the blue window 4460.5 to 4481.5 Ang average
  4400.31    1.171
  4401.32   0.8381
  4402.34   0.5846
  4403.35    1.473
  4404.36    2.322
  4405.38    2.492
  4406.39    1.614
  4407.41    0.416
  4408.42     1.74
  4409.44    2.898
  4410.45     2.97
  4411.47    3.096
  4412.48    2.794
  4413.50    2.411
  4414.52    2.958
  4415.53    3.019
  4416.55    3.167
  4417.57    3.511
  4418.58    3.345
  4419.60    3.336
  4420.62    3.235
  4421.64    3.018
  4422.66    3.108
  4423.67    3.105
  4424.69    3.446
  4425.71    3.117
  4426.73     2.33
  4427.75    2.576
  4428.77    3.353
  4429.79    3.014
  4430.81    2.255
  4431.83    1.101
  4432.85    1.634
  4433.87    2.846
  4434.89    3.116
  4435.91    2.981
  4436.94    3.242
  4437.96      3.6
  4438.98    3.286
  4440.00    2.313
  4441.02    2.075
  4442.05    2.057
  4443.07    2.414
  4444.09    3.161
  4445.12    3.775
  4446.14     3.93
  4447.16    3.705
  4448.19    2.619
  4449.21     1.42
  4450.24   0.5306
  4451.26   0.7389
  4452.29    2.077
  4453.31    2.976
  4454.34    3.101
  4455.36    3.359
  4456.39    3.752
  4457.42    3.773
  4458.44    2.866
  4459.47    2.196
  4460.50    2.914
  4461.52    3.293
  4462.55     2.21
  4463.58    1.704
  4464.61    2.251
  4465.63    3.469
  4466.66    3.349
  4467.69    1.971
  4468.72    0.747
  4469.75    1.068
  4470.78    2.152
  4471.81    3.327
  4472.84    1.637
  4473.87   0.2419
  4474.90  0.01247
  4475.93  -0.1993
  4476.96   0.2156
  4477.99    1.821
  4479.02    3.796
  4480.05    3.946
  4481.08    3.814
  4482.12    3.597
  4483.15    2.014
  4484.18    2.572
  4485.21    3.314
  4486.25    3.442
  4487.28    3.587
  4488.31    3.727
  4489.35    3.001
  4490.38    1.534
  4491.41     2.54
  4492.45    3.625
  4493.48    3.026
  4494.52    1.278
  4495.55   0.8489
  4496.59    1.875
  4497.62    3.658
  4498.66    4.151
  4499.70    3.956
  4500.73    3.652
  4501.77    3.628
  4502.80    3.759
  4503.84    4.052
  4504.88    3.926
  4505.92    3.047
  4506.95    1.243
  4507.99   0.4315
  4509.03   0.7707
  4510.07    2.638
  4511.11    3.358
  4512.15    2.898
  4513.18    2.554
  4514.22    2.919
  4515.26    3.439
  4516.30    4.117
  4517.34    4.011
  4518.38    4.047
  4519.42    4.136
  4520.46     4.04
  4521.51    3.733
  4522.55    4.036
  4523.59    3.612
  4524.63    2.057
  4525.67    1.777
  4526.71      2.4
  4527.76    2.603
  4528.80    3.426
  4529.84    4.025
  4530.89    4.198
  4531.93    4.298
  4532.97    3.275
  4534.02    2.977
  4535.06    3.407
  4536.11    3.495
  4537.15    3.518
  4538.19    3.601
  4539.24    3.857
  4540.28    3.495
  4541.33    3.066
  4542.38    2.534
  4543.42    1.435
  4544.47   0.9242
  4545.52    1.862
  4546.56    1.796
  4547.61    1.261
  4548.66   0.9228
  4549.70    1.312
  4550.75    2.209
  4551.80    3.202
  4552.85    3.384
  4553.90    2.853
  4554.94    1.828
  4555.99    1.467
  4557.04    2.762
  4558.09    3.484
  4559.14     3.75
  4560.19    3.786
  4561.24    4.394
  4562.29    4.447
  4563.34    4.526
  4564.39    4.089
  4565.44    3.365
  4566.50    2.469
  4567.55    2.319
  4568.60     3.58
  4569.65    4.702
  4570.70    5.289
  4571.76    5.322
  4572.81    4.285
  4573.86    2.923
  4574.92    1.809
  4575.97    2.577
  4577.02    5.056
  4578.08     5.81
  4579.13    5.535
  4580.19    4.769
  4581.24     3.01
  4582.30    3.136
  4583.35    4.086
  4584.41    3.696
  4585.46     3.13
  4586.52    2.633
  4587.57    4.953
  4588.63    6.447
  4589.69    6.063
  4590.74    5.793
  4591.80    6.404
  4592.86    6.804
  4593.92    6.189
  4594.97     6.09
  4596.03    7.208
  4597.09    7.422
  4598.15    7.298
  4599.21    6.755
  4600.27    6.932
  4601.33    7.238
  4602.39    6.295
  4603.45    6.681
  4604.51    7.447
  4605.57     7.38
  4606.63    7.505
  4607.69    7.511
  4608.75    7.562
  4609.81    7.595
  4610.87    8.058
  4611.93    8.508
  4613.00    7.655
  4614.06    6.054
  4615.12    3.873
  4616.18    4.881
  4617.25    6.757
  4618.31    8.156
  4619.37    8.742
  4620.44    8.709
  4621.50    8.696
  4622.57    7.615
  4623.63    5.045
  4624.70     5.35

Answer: 1.7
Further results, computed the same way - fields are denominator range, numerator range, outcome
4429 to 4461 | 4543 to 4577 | 1.12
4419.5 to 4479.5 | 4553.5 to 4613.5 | 2.06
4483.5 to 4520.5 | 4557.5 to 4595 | 1.44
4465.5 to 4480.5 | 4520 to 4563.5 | 1.66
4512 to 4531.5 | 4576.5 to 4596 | 1.49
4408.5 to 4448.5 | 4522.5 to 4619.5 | 1.52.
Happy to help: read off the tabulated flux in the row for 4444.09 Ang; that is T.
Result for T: 3.161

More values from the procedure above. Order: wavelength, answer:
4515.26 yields 3.439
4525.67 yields 1.777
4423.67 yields 3.105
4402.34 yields 0.5846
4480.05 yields 3.946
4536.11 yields 3.495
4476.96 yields 0.2156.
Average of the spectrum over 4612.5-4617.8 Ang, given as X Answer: 5.85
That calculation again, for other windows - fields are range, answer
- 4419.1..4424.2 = 3.16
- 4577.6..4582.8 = 4.45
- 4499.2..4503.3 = 3.76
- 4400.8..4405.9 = 1.54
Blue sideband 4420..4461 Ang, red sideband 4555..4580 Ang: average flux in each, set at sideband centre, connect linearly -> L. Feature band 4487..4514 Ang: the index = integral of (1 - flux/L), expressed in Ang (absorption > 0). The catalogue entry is 3.7 Ang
